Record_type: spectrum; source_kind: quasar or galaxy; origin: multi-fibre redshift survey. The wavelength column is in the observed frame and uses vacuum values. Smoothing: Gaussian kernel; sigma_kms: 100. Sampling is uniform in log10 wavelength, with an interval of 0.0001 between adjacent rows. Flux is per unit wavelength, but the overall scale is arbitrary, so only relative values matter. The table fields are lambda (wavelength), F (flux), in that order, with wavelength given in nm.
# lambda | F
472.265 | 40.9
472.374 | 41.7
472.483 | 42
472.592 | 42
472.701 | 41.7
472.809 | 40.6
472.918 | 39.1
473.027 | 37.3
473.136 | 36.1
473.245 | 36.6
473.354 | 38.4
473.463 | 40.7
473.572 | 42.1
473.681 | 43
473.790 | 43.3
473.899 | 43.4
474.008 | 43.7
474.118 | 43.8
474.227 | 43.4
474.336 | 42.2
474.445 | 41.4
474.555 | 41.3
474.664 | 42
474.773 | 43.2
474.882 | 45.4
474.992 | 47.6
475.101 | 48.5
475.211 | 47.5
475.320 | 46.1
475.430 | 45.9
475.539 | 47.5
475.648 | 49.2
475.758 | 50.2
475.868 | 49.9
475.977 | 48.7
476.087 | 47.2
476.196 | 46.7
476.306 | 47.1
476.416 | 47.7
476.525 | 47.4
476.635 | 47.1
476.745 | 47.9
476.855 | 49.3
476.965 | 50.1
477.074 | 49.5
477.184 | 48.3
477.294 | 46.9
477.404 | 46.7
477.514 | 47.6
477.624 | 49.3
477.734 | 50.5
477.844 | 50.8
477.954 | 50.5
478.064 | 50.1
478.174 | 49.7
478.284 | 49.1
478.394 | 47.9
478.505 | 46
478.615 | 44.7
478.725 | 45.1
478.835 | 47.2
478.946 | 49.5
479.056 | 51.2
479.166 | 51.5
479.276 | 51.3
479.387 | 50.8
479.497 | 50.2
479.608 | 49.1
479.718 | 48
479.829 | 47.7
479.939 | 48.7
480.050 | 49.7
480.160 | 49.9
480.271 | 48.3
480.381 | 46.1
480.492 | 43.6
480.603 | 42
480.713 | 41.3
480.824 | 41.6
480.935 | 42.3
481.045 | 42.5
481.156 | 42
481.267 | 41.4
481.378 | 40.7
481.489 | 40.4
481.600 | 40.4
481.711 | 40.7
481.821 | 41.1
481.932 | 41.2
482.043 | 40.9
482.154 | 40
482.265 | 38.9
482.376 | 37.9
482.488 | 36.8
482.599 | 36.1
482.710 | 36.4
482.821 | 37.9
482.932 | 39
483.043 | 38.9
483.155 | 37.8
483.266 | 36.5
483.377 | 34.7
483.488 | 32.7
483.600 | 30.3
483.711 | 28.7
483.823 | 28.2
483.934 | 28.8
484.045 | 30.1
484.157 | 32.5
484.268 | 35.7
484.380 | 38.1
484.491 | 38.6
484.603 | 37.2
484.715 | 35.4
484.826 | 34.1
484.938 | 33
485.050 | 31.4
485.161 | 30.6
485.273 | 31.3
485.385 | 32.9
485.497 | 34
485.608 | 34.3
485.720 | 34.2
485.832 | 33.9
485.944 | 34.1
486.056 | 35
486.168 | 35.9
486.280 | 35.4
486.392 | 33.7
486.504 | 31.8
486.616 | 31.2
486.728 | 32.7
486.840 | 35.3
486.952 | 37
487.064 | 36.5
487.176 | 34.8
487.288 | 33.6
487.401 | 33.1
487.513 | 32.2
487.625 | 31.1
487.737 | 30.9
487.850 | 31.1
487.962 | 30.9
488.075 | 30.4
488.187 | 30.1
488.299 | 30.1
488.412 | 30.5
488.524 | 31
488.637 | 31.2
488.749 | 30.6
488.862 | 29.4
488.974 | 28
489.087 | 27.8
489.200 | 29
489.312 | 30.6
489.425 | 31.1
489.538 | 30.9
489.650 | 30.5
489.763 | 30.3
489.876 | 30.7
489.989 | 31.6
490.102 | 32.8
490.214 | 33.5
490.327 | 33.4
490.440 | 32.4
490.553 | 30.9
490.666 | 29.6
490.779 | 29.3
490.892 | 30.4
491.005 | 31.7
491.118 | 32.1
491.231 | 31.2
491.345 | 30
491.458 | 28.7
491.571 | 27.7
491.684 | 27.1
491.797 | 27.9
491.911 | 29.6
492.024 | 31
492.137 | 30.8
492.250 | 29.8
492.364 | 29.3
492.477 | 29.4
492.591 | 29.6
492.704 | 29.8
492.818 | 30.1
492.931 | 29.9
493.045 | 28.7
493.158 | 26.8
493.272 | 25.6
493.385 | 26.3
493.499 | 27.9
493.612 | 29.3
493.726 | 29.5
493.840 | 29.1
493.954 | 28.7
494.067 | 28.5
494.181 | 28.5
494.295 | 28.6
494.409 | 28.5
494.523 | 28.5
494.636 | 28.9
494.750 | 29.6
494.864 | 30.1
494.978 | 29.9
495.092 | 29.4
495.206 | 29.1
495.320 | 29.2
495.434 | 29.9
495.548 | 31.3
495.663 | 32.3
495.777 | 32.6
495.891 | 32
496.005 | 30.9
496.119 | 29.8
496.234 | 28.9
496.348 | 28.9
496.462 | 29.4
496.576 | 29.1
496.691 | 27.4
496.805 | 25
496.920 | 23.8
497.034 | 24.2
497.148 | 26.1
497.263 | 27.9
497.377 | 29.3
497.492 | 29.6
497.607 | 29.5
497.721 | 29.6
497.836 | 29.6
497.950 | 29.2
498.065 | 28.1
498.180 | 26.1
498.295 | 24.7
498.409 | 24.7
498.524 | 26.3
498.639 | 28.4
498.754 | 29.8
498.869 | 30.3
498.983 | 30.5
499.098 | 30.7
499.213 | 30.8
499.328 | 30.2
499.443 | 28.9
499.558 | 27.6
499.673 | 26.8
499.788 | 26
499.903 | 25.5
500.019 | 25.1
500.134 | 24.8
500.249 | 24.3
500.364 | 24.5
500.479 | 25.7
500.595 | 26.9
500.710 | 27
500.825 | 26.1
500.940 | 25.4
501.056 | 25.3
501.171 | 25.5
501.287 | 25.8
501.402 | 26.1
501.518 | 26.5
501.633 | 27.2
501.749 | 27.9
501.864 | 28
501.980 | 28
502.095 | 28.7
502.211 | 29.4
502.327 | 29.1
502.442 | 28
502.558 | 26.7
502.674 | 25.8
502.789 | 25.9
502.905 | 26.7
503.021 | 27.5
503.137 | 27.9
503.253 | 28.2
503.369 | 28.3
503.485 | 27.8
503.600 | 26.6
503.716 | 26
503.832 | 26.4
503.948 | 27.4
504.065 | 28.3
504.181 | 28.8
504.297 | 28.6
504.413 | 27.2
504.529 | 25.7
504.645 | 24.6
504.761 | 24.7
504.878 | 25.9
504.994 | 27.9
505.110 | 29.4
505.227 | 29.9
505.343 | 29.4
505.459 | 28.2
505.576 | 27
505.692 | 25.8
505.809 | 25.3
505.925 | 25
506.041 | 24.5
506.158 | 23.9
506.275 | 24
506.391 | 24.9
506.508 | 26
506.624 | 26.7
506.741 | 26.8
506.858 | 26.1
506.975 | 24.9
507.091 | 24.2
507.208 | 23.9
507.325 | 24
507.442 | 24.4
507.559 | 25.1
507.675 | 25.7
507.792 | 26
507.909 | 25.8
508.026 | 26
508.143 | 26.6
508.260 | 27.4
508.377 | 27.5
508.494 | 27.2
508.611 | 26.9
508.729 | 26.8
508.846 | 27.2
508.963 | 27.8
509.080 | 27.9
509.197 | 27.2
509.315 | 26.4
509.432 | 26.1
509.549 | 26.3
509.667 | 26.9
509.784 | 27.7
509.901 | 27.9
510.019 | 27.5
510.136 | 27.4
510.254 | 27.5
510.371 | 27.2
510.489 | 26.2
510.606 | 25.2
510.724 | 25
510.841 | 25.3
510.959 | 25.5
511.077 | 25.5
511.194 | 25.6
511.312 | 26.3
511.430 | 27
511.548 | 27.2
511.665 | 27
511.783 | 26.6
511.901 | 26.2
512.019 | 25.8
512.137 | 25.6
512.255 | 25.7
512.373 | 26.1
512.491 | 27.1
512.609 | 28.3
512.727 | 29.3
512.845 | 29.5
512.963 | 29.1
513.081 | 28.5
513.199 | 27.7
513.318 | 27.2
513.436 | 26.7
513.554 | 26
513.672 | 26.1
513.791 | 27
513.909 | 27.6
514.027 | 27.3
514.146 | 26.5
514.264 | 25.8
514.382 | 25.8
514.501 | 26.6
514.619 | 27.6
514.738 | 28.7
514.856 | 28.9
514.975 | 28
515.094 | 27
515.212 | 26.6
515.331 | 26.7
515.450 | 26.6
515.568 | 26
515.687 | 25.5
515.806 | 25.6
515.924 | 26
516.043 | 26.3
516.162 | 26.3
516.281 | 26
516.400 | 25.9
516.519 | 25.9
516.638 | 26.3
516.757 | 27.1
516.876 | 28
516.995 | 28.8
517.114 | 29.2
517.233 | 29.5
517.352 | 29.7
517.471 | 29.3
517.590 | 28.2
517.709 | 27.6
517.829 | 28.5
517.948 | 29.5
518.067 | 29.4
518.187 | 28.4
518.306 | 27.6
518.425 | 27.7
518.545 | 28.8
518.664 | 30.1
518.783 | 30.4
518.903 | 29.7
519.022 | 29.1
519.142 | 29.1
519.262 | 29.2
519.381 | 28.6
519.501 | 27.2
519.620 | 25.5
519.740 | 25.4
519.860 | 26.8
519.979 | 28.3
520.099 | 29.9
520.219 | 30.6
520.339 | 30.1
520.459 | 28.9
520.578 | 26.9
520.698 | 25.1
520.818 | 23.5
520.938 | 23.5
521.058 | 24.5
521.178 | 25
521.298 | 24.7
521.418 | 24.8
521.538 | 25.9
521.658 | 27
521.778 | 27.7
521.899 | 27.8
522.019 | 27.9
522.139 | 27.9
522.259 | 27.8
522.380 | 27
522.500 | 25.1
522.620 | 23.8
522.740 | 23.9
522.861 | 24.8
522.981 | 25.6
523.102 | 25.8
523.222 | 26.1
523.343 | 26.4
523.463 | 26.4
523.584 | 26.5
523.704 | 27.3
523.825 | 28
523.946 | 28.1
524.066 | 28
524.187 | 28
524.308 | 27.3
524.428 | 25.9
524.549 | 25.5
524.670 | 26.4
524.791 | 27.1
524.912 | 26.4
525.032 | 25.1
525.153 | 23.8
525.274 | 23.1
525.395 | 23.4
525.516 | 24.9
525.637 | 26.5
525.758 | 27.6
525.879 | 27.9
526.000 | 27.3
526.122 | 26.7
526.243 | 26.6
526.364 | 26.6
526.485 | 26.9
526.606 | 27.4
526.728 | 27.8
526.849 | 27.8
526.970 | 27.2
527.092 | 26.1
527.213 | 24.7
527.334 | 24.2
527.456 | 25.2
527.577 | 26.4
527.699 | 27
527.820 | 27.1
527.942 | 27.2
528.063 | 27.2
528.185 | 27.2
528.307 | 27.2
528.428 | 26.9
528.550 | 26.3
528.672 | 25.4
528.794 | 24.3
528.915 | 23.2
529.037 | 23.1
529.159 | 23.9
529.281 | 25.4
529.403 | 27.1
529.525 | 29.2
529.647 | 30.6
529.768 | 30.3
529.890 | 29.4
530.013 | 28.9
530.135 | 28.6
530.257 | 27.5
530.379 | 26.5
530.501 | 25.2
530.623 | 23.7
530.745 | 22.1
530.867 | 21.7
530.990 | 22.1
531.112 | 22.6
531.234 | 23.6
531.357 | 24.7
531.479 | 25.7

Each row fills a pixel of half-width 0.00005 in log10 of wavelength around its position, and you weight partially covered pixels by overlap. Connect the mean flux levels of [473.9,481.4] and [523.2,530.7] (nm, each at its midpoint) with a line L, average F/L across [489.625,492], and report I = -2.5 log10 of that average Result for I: 0.33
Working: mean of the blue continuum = 46.9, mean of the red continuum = 26.5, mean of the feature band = 30.5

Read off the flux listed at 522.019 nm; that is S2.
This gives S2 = 27.9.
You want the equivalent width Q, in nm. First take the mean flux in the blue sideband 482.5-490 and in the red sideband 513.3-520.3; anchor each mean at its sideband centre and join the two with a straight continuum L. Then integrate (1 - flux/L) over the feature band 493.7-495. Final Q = 0.10 nm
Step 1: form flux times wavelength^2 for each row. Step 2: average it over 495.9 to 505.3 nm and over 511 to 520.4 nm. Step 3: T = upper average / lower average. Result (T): 1.06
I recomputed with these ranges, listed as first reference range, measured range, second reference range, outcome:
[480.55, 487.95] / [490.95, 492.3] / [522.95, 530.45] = 0.148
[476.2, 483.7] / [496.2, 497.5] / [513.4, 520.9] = 0.321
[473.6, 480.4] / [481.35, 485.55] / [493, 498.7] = 0.149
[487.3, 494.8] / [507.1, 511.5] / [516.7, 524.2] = 0.080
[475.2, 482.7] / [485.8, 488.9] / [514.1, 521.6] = 0.276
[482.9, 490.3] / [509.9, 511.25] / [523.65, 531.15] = 0.105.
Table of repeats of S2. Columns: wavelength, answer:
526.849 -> 27.8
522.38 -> 27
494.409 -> 28.5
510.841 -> 25.3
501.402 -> 26.1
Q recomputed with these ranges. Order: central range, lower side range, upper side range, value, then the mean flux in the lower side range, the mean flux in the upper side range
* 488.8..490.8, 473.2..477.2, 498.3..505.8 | 0.27 nm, 45.5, 27.2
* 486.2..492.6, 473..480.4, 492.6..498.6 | 0.63 nm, 46.7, 28.6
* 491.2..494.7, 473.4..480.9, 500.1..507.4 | 0.60 nm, 46.9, 26.6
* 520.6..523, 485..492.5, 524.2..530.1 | 0.13 nm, 31.5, 26.5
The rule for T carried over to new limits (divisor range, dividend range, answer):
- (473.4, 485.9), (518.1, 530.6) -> 0.75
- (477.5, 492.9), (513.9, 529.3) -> 0.85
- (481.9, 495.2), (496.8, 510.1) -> 0.90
